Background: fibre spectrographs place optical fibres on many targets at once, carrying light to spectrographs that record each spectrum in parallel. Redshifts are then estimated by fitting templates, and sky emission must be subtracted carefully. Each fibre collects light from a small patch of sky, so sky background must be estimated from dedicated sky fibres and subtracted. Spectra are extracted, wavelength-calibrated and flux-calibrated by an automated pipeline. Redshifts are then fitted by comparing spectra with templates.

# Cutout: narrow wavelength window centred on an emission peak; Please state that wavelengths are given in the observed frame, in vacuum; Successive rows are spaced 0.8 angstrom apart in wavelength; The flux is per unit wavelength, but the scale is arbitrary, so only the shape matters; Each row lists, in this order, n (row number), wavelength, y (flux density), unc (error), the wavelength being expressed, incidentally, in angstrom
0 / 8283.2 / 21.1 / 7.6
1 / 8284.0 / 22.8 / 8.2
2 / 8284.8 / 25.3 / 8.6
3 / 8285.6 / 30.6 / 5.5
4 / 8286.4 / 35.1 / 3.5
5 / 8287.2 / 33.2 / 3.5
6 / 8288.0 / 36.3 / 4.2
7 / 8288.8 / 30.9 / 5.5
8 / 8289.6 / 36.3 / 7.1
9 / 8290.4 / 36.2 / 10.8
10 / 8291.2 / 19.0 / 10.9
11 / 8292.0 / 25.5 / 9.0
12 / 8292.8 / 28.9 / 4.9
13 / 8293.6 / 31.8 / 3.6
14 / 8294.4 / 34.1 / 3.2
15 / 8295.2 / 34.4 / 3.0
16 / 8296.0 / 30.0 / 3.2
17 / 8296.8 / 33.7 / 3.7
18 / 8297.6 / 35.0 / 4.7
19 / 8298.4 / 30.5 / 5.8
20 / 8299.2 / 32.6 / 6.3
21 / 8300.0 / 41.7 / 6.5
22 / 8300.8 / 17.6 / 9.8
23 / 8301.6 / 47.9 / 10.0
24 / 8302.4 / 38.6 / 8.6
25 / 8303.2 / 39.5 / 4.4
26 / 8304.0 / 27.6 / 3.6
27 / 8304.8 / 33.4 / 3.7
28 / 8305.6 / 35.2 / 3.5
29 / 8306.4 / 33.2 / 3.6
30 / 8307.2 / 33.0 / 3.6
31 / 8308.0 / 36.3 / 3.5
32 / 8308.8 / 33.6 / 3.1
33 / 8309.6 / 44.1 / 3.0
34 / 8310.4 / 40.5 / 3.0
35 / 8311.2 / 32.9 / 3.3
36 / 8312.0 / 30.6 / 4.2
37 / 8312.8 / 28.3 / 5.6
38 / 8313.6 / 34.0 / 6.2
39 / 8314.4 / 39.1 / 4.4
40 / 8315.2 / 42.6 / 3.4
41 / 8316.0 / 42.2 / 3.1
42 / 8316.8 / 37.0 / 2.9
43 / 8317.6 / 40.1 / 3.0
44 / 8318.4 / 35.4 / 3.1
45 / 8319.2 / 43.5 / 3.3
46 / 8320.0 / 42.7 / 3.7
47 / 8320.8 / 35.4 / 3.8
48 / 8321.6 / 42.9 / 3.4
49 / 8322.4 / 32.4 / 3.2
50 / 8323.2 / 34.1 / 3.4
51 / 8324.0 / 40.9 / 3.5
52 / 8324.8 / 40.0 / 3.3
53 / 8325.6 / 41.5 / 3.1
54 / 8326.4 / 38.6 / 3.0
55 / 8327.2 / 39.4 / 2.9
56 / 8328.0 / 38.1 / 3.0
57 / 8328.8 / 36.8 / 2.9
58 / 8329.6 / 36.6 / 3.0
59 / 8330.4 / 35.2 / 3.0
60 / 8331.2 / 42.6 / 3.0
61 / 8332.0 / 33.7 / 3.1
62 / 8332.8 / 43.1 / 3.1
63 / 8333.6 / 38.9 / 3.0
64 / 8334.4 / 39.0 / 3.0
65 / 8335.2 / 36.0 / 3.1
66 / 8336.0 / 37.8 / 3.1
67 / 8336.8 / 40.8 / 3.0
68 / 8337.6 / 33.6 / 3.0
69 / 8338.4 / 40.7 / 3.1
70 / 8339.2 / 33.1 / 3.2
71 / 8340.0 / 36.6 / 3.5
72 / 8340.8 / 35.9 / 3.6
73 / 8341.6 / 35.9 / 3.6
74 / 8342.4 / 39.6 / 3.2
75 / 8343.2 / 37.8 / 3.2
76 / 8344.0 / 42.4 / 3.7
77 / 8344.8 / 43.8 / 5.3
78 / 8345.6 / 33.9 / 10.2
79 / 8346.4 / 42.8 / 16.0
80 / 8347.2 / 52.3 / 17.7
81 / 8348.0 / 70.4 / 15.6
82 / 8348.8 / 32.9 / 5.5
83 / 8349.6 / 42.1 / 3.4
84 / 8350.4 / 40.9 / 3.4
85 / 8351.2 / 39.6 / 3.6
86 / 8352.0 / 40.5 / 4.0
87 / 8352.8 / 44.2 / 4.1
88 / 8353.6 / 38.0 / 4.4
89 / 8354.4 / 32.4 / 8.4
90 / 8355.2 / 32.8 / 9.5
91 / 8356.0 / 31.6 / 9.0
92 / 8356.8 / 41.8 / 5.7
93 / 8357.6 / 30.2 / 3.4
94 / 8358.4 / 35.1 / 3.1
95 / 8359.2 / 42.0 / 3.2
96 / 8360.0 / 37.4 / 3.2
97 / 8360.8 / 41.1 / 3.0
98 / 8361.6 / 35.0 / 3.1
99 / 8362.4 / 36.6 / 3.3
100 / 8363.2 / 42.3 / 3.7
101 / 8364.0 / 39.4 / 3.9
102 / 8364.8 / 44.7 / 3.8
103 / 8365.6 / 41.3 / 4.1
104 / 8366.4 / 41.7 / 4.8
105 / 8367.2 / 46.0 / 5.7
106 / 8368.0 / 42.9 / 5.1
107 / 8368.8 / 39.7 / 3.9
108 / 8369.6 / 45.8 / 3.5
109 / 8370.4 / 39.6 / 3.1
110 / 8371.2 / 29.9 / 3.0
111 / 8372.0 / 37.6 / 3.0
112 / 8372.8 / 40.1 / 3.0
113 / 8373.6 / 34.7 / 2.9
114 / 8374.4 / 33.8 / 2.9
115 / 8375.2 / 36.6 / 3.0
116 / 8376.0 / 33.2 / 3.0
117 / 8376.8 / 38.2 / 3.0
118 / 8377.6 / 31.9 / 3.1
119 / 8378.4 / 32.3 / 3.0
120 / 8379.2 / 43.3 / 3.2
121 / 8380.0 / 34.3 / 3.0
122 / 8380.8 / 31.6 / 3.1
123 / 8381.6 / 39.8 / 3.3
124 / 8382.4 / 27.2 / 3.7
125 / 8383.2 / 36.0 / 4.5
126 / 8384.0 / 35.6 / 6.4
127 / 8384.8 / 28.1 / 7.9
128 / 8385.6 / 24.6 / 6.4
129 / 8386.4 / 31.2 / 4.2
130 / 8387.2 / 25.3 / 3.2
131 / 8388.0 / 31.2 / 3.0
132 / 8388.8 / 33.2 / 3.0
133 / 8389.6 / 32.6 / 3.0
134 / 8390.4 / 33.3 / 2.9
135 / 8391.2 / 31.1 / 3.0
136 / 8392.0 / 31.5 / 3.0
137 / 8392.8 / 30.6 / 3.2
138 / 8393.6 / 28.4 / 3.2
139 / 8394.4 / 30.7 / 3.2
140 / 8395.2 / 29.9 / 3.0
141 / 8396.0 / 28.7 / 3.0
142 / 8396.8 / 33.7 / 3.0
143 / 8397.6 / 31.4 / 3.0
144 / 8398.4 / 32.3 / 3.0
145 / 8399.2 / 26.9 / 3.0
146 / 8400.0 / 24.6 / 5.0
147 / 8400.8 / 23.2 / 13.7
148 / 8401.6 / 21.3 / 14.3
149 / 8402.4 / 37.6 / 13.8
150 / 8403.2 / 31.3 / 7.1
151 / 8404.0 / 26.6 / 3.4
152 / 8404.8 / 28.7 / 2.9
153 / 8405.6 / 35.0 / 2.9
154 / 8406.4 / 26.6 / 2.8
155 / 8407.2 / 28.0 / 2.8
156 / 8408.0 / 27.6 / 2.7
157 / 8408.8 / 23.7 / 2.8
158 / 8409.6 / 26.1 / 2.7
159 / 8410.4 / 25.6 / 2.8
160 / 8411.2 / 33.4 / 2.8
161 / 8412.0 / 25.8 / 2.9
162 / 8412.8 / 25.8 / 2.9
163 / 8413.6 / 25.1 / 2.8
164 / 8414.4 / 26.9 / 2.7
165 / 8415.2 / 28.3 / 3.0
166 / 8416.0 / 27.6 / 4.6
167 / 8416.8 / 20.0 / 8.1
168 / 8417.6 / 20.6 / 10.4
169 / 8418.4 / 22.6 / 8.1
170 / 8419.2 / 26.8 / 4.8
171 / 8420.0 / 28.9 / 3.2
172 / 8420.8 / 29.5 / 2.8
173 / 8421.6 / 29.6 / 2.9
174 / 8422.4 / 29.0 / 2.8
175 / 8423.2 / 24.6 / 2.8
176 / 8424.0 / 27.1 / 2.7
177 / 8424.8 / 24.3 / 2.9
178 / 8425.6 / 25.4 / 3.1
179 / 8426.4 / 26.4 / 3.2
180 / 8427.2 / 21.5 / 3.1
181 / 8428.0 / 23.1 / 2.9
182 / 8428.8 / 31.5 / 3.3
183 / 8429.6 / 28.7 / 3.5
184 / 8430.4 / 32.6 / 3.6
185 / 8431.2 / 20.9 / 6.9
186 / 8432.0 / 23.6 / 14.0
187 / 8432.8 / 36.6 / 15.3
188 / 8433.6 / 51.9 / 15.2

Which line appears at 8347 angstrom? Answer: Mg II 2798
